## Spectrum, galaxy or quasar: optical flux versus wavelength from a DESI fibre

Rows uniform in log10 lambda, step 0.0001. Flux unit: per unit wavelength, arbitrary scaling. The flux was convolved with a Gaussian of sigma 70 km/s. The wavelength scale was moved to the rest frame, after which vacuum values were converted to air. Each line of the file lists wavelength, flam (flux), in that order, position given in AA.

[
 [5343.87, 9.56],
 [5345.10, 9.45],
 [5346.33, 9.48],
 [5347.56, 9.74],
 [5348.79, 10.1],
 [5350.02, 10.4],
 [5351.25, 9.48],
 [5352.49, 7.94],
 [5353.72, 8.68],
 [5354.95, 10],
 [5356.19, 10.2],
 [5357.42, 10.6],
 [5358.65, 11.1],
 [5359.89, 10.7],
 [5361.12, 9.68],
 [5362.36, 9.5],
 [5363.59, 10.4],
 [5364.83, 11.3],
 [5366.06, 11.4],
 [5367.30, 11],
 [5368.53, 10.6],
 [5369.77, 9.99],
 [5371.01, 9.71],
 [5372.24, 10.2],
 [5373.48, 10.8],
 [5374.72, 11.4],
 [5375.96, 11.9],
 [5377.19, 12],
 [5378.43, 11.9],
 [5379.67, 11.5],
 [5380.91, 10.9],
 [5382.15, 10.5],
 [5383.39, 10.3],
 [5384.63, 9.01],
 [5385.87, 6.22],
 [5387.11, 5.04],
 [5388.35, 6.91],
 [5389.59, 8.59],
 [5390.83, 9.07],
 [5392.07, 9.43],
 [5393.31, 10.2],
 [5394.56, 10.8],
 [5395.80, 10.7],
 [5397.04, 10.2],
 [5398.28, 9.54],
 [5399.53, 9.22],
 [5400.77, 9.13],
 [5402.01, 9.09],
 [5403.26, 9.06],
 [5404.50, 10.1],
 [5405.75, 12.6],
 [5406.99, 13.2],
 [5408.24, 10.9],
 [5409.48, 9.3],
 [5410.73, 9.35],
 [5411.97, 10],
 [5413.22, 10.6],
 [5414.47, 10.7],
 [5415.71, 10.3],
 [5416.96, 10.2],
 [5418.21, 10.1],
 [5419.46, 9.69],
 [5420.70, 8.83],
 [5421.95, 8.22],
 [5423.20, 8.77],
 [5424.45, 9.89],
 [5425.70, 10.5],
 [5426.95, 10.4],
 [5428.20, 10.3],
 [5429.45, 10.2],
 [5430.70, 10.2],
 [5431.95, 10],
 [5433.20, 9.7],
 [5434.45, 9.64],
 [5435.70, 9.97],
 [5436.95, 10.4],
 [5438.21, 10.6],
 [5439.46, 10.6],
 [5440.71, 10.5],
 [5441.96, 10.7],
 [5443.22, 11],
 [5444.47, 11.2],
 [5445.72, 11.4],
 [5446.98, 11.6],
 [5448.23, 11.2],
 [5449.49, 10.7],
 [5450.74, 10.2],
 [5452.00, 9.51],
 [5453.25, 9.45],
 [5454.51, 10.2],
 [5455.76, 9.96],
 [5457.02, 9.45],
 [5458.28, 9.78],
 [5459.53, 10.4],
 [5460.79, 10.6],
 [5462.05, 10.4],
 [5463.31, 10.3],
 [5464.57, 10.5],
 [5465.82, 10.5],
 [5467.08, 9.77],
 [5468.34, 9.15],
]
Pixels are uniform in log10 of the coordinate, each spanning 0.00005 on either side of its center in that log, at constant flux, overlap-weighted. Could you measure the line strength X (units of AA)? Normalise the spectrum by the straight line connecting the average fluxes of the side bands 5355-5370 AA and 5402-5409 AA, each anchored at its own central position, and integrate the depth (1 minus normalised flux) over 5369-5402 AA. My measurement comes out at 2.9 AA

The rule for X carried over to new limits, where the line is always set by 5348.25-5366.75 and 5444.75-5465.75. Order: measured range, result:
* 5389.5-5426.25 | 1.00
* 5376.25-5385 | -0.69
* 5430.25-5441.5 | 0.14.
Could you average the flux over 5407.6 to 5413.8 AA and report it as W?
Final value 10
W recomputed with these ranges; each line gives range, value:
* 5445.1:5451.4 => 11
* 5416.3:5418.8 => 10.1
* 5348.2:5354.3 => 9.32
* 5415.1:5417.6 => 10.2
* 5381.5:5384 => 10.4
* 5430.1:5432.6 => 10.1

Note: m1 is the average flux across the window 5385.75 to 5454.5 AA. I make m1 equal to 9.96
